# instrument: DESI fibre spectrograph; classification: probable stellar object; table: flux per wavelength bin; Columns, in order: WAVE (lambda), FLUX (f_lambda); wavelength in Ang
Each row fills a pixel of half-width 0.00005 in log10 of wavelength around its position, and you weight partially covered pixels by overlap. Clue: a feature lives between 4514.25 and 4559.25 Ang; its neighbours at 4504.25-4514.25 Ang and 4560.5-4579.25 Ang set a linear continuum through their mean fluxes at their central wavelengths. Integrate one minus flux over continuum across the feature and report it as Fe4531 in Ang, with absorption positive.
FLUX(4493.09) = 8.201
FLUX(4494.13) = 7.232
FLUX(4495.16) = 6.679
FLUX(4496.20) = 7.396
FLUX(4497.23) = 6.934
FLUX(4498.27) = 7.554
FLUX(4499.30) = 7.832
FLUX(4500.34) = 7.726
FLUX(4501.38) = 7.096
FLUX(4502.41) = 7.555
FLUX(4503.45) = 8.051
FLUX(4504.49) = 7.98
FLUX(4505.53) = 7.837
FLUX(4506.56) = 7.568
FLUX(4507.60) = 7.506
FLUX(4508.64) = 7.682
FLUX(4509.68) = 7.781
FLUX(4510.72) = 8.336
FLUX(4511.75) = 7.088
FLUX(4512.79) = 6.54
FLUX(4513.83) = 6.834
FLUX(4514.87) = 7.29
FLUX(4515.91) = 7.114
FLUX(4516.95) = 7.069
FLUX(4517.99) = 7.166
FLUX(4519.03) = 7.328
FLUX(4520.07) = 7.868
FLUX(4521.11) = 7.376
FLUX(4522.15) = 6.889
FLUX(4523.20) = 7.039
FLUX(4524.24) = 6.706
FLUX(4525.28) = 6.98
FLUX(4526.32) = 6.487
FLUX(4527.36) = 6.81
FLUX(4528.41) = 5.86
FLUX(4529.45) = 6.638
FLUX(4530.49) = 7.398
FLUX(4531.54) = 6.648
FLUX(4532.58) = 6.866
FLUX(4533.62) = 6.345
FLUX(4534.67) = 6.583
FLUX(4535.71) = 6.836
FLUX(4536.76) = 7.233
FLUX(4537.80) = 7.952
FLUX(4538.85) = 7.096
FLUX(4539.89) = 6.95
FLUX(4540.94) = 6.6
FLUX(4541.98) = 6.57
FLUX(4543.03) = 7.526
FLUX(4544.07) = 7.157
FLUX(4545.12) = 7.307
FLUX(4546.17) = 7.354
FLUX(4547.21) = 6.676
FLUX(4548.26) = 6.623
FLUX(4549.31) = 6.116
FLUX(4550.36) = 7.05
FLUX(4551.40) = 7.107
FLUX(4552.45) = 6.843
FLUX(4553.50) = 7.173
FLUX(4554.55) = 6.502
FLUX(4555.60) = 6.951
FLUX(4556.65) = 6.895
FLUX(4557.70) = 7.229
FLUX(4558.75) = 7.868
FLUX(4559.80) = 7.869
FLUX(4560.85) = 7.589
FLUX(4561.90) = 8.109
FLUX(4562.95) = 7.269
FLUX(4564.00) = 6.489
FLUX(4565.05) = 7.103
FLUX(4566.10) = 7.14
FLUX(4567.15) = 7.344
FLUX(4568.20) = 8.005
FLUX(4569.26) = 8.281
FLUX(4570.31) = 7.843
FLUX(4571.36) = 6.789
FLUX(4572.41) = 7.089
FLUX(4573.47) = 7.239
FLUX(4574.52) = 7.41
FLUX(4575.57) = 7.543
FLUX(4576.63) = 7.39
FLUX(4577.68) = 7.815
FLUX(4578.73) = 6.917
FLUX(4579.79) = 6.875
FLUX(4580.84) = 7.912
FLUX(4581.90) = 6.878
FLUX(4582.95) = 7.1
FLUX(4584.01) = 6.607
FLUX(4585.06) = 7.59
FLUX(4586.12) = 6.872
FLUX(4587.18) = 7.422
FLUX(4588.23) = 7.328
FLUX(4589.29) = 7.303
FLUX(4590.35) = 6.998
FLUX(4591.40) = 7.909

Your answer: 2.9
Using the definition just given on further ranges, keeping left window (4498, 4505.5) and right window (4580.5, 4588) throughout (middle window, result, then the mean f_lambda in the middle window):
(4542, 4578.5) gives 0.4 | 7.24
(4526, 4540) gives 1.2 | 6.84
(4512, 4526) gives 0.9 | 7.08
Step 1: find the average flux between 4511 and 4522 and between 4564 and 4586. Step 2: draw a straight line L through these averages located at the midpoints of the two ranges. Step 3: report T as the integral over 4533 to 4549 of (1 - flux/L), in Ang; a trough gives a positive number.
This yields 0.6 Ang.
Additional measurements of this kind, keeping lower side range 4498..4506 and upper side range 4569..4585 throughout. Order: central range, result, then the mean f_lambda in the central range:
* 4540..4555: 1.1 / 6.9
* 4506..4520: 0.5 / 7.35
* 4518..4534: 1.4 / 6.9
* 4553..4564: 0.1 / 7.3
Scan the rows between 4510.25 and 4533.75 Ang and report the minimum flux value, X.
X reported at 5.86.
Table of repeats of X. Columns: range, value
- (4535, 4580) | 6.116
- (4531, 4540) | 6.345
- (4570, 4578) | 6.789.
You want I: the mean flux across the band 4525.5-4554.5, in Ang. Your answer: 6.88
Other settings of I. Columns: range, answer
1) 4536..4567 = 7.12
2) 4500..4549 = 7.14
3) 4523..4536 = 6.7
